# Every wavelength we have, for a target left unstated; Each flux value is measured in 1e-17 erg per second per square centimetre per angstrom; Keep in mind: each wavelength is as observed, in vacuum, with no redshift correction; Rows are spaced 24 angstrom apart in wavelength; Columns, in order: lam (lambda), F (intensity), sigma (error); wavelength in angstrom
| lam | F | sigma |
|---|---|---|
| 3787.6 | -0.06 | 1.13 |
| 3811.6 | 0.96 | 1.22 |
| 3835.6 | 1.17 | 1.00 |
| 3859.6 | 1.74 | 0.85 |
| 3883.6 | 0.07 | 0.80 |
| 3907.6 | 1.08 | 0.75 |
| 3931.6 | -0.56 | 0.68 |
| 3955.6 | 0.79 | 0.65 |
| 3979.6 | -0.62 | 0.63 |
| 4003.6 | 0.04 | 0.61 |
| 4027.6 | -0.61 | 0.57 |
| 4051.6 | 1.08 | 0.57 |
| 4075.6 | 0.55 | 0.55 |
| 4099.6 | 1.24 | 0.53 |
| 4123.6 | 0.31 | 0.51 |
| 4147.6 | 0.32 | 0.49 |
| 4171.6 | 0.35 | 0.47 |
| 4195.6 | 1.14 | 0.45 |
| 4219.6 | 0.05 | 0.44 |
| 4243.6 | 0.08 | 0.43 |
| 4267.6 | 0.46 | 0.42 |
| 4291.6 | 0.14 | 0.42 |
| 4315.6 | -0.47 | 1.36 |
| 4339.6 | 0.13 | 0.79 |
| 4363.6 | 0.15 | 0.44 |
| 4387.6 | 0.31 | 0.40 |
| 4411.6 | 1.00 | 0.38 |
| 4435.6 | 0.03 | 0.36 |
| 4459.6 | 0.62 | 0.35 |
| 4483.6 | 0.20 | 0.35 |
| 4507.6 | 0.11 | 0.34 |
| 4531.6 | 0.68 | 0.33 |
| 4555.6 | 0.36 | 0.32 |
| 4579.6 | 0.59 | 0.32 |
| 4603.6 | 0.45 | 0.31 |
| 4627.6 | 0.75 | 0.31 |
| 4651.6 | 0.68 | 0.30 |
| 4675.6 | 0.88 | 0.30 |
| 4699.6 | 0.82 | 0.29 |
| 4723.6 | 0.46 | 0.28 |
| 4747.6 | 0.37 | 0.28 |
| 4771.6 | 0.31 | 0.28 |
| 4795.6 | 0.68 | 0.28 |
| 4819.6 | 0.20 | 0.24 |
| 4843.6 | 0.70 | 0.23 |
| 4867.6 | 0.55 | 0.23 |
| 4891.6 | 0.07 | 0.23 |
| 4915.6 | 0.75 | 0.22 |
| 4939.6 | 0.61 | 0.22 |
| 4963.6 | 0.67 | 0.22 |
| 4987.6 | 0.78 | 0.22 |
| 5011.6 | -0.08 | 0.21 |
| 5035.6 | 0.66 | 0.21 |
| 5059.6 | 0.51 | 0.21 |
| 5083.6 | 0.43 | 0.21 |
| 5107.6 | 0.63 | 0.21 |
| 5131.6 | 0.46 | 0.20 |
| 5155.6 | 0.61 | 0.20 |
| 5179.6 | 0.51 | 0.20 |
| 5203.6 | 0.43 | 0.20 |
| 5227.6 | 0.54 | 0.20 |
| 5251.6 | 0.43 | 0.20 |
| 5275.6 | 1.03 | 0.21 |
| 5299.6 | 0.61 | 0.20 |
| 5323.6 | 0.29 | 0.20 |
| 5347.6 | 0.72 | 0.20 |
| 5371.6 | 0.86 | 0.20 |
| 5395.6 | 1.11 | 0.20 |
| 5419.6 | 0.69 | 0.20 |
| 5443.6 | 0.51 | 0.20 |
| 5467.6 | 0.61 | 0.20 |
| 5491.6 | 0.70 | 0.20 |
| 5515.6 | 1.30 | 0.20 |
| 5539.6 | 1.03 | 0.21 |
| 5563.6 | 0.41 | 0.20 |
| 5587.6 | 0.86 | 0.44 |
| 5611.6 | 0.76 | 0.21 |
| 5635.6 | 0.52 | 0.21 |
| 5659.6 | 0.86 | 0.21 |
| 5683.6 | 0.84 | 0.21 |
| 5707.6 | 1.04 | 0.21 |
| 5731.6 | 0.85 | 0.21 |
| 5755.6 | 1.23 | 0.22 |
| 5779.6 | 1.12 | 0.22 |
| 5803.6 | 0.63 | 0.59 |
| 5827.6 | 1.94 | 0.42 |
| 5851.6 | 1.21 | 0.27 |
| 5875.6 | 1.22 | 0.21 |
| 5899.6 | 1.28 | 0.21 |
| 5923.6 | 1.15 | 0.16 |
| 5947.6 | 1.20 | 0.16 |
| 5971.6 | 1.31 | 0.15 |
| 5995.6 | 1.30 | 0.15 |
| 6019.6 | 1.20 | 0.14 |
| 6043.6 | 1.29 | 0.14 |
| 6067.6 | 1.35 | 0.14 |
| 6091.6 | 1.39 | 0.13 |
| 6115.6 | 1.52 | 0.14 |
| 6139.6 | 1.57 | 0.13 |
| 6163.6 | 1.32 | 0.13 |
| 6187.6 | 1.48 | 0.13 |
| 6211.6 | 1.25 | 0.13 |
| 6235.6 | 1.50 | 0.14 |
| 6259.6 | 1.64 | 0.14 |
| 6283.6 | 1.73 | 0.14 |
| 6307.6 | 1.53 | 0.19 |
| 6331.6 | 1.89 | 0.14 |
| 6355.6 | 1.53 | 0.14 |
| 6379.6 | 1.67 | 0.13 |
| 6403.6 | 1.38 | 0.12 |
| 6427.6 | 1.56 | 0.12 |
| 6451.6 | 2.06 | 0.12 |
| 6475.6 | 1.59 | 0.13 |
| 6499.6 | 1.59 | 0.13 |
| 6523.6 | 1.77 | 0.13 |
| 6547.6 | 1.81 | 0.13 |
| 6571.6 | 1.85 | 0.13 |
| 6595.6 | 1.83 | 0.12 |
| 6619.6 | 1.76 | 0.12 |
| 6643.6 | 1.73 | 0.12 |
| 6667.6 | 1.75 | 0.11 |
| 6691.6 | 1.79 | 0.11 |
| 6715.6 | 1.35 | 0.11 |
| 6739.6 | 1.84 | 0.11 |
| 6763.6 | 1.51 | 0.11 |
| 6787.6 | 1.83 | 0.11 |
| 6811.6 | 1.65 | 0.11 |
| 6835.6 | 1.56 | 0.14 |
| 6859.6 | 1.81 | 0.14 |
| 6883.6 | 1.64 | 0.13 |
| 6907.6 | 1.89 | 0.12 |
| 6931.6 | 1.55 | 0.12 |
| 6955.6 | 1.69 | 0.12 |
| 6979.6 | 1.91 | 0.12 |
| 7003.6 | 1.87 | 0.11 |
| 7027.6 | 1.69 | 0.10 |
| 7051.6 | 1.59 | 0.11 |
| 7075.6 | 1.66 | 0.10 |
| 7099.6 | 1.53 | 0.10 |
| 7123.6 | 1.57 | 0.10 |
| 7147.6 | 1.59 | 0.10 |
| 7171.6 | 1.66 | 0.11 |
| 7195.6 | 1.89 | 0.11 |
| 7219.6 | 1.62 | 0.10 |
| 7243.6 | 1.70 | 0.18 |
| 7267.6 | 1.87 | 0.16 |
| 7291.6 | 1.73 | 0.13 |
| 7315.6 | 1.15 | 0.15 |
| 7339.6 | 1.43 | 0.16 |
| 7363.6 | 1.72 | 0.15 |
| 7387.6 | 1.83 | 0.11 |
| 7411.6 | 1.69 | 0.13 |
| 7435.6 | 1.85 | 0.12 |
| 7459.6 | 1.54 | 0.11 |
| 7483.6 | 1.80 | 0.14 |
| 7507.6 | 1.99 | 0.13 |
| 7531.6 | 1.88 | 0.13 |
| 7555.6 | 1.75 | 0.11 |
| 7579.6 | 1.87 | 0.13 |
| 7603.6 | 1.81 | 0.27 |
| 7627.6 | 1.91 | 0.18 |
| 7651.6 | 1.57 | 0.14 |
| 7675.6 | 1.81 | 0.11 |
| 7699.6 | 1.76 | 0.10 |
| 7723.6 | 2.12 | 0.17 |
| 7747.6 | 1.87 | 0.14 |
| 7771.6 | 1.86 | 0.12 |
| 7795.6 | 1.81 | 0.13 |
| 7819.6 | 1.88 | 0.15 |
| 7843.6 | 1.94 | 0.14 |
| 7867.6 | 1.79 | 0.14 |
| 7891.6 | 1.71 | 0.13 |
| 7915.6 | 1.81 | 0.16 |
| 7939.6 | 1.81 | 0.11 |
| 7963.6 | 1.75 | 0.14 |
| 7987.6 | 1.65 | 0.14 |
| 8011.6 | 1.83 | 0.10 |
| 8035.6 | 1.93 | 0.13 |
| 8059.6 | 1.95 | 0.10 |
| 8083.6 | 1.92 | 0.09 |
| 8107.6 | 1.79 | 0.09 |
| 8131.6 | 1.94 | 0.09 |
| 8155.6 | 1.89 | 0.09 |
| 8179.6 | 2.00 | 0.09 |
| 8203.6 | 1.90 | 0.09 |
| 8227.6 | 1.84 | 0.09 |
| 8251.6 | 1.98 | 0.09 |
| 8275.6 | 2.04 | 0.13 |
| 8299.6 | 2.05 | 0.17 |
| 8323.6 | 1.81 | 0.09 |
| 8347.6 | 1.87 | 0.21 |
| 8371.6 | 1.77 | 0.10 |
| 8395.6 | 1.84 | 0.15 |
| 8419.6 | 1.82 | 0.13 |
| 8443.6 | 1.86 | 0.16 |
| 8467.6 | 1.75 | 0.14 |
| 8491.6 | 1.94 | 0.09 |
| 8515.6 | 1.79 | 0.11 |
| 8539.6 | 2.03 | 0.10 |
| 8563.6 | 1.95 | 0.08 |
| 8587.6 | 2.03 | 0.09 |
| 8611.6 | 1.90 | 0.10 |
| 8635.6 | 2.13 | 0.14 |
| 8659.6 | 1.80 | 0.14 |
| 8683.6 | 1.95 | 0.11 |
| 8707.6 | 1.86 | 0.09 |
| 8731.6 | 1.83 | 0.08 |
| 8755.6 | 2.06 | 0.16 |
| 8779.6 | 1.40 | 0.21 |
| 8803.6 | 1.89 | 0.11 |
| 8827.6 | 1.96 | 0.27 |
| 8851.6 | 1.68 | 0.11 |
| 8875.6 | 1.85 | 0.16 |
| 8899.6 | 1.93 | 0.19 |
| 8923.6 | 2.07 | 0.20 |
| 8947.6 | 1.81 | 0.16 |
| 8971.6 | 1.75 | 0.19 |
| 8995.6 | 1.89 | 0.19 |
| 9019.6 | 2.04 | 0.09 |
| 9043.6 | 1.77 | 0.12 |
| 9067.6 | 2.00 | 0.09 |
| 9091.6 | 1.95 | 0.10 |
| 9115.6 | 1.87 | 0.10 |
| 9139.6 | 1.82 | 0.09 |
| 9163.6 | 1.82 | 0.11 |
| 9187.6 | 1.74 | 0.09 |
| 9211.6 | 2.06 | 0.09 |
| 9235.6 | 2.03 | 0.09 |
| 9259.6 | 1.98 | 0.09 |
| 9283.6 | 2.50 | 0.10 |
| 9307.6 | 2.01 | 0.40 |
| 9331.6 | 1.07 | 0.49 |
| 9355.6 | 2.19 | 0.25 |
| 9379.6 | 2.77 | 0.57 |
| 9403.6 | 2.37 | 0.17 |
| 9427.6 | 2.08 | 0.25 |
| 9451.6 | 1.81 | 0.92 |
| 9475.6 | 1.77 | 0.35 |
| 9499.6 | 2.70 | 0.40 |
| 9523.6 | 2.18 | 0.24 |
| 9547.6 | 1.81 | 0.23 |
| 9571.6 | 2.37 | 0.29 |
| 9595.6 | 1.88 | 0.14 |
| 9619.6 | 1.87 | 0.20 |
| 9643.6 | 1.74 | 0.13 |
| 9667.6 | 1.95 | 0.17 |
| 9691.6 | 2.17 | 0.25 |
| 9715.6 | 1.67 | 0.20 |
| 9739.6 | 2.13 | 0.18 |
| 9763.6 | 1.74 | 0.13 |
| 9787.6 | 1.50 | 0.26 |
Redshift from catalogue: 0.41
